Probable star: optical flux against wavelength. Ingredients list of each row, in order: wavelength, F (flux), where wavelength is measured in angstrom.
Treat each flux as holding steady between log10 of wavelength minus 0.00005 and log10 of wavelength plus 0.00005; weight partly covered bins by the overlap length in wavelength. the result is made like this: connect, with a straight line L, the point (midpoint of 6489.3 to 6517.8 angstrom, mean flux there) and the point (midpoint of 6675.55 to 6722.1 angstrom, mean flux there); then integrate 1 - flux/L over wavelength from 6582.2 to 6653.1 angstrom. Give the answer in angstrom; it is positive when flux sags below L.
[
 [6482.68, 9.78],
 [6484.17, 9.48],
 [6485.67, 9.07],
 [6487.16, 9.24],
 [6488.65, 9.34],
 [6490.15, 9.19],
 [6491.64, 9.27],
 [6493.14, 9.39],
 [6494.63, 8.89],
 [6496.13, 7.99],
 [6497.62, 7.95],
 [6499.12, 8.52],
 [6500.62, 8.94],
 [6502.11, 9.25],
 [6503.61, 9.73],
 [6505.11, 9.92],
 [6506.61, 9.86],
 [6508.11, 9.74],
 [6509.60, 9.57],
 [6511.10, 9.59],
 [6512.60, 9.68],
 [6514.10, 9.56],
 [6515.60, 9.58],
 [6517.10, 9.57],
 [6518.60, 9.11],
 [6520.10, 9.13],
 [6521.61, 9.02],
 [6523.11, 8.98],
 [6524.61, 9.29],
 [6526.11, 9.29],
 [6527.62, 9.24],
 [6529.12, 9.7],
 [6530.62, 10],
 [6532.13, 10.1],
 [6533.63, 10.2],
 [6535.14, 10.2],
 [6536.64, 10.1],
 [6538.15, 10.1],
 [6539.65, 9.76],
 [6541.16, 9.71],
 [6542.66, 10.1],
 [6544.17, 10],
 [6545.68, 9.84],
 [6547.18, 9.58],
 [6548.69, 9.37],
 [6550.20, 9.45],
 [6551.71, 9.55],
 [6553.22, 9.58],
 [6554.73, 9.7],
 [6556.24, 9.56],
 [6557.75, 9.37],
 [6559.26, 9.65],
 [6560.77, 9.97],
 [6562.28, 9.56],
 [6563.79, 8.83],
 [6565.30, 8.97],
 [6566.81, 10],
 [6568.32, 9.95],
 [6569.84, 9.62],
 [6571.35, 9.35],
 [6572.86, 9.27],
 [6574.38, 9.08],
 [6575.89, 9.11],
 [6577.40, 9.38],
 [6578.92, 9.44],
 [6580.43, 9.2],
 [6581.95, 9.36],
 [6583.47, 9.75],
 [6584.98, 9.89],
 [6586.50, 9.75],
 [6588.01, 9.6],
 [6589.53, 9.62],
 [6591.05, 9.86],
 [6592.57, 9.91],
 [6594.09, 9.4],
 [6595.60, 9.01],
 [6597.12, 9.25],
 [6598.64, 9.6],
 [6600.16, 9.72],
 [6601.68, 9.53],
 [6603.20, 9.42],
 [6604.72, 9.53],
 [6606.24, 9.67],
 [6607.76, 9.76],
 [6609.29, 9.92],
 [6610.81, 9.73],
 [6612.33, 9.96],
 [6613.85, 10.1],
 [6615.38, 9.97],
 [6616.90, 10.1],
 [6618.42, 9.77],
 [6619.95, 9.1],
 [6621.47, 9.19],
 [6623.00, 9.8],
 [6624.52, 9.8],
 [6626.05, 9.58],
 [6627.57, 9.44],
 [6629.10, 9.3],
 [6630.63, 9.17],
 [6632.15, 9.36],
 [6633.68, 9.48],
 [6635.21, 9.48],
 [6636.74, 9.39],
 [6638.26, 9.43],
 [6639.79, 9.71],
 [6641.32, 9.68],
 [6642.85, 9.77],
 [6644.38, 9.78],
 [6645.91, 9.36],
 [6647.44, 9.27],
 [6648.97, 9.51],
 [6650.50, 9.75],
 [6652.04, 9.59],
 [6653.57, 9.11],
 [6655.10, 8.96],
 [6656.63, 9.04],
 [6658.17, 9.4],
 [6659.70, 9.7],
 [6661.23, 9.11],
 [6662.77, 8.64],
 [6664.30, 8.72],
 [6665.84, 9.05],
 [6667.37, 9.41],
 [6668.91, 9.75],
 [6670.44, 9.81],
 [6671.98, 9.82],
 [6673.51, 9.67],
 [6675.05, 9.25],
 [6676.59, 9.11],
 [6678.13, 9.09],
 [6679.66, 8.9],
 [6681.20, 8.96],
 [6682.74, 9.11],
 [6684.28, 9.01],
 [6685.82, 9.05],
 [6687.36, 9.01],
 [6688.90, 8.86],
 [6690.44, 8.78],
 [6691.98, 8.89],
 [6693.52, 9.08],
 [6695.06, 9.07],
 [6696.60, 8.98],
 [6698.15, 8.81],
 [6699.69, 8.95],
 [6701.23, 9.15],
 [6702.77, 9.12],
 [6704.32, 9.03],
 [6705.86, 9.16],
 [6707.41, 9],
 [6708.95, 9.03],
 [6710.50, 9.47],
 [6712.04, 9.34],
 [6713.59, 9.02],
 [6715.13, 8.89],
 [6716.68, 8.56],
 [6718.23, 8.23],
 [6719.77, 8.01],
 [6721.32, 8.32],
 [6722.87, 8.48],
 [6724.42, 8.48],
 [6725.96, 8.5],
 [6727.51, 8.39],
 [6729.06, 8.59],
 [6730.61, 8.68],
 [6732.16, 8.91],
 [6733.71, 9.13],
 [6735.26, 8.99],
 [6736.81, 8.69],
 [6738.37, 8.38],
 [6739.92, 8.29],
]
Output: -4.1 angstrom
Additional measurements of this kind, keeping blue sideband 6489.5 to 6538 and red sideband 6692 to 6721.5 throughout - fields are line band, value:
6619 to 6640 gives -0.8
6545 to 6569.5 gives -0.7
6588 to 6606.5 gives -0.7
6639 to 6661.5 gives -1.0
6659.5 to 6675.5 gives -0.6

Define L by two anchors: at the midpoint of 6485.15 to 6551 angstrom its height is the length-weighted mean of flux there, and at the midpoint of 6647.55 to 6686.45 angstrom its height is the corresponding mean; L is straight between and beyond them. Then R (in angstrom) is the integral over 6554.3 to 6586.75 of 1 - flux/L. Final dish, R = -0.3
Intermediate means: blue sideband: 9.46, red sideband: 9.26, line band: 9.48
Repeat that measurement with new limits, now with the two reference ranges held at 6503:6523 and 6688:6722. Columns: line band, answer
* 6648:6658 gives -0.29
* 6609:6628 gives -1.13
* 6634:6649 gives -0.71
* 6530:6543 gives -0.80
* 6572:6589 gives -0.25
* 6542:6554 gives -0.35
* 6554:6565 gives -0.15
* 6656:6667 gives -0.08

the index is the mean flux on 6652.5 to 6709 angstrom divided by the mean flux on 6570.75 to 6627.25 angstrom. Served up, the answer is 0.95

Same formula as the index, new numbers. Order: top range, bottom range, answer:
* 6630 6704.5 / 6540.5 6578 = 0.97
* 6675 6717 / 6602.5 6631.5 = 0.94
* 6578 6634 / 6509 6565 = 1.00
